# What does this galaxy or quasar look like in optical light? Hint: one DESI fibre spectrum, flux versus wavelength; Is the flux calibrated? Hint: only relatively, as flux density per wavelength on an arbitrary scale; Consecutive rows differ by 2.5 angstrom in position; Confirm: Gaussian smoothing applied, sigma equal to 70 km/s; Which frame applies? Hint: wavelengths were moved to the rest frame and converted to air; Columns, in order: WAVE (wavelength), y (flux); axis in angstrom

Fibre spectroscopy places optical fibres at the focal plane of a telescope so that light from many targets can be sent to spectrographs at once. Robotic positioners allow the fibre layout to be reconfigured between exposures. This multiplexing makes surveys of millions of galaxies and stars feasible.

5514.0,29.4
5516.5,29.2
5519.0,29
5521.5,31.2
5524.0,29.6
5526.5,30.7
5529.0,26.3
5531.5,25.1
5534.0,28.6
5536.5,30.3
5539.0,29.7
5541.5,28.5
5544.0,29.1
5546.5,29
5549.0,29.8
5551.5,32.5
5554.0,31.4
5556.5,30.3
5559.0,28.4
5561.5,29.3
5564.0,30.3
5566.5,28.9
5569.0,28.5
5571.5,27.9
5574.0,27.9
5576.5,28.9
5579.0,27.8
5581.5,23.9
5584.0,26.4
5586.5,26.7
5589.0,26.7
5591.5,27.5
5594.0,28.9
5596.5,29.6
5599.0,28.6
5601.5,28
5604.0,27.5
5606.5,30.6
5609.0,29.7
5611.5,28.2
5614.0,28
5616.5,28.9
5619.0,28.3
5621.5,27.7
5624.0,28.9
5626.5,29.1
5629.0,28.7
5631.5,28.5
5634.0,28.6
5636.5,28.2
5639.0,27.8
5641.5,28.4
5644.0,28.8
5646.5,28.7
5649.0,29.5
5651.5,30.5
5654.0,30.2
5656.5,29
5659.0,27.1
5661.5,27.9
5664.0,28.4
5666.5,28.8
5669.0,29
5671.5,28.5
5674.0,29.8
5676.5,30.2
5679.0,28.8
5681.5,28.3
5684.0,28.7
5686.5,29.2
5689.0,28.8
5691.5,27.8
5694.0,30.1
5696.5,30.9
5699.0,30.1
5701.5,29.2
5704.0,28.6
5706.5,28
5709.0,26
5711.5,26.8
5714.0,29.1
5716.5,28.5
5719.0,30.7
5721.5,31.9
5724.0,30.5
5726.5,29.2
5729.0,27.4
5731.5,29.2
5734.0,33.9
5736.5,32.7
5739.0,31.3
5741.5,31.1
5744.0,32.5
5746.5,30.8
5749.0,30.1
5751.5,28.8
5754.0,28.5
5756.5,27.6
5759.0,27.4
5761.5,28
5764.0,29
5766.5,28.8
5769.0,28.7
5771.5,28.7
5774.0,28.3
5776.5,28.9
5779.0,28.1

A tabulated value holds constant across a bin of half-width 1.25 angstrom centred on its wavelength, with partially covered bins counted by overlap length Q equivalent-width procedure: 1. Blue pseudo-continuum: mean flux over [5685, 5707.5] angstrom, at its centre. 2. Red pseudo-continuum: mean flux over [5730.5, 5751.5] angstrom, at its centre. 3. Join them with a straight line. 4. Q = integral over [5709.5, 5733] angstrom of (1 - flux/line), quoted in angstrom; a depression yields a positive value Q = 0.91 angstrom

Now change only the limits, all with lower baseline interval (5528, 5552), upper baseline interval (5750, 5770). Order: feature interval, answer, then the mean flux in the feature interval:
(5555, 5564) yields -0.24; 29.5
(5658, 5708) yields -0.67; 28.9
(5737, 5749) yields -1.25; 31.4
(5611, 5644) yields 0.23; 28.4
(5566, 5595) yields 1.28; 27.5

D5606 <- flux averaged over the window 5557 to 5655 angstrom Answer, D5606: 28.4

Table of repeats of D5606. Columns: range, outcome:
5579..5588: 26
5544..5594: 28.6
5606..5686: 28.8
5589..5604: 28.3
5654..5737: 29.2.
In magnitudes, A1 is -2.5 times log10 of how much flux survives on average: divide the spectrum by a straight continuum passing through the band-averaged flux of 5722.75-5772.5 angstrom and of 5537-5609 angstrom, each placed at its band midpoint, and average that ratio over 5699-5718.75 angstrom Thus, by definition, 0.045 mag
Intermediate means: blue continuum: 28.7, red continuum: 29.7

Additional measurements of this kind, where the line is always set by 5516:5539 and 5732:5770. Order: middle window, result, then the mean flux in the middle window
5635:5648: 0.04 mag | 28.4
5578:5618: 0.05 mag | 27.9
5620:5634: 0.03 mag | 28.6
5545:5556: -0.06 mag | 30.6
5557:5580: 0.01 mag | 28.7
